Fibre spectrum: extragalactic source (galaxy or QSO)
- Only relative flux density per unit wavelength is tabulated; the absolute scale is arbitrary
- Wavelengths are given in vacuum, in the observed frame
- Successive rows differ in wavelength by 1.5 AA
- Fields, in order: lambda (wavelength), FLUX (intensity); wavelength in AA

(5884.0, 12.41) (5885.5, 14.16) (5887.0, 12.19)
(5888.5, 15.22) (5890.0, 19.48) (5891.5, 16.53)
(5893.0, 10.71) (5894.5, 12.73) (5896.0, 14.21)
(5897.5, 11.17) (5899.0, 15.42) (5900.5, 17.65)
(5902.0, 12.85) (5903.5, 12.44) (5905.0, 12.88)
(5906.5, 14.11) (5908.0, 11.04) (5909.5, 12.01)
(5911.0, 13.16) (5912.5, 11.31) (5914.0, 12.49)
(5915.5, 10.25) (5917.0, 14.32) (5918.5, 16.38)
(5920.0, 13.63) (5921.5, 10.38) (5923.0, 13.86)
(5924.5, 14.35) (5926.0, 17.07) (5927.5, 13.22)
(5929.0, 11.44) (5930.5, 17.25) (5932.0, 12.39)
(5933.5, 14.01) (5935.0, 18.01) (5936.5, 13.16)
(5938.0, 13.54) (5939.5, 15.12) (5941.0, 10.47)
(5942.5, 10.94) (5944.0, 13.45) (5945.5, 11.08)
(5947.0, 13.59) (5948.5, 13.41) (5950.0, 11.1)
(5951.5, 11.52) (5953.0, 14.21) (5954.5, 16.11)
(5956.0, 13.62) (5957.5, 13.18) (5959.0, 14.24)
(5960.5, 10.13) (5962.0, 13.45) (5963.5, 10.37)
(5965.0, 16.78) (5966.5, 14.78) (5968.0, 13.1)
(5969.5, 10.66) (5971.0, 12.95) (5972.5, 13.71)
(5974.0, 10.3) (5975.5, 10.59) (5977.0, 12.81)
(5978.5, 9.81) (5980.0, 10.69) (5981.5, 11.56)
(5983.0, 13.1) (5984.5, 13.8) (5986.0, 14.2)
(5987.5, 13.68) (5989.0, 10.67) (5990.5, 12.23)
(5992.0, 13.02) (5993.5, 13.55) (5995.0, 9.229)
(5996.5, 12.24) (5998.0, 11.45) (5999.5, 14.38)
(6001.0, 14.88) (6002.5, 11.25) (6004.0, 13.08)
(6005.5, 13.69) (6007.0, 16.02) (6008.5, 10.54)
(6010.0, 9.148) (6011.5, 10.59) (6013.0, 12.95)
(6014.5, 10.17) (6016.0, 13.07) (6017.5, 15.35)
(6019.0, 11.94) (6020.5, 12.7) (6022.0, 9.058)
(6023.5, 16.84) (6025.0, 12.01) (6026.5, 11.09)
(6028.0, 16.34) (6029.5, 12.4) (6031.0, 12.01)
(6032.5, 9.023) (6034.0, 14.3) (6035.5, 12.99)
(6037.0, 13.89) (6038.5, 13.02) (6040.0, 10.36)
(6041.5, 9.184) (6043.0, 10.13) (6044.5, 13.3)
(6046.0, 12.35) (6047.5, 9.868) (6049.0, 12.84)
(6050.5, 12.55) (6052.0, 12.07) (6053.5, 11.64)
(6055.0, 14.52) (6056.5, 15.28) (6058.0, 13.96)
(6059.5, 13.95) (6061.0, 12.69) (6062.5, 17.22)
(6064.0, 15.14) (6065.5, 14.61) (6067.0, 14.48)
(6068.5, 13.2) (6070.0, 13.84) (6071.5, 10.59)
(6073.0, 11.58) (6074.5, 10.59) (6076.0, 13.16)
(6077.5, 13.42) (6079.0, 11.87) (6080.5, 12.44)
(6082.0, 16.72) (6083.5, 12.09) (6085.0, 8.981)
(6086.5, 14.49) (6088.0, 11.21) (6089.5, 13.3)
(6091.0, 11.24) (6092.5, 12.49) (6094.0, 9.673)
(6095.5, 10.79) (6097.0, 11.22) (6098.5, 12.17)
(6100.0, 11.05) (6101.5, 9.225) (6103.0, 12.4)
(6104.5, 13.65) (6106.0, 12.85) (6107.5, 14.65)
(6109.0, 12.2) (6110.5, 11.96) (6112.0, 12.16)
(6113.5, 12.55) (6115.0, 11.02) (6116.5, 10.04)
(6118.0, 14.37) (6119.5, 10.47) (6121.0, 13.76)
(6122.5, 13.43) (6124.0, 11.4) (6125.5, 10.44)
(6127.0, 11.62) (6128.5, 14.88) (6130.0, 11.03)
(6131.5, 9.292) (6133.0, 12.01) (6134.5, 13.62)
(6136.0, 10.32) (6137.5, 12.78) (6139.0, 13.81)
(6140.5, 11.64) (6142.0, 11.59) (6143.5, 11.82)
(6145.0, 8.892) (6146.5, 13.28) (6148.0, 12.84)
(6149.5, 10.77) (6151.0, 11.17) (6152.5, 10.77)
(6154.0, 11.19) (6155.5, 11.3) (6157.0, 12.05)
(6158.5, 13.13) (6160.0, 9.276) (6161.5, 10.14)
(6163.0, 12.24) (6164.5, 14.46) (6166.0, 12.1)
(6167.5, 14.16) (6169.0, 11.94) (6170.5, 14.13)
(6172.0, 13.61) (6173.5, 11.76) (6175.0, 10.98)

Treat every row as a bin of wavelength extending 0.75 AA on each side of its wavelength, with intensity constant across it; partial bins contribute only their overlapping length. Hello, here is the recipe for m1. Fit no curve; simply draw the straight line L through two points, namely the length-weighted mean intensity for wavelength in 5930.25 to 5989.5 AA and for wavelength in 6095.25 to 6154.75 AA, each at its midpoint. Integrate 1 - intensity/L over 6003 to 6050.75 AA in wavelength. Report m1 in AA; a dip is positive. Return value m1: 0.9 AA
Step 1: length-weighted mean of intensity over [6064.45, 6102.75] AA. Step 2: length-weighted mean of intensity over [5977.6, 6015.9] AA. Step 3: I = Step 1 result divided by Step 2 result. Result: 1.00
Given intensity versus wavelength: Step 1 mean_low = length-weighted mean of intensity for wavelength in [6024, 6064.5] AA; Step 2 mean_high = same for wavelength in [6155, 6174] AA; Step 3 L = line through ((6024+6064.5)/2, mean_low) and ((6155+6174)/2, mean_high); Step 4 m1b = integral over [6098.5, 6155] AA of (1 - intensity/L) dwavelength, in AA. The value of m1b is 2.5 AA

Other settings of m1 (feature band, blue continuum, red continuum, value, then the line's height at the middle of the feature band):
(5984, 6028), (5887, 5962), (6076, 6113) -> 1.0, 12.9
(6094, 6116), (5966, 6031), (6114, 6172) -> 0.3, 12.1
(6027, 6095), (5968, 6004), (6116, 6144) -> -3.0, 12.1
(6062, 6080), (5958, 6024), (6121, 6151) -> -1.6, 12.1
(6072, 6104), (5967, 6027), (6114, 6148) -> 0.3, 12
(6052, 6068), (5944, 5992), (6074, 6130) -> -2.5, 12.3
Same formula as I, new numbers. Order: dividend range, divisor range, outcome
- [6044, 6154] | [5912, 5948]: 0.92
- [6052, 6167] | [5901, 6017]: 0.96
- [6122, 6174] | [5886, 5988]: 0.90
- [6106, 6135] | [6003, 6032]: 0.97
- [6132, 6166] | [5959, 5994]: 0.94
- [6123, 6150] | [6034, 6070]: 0.90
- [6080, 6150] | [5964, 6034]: 0.96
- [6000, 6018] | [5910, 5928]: 0.94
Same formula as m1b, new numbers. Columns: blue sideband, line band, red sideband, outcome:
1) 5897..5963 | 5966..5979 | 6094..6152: 0.9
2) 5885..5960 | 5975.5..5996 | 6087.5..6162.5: 1.4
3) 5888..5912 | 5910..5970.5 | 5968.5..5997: -1.6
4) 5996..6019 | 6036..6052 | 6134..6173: 0.8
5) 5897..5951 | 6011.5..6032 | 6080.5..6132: 0.0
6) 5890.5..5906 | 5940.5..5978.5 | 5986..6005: 1.1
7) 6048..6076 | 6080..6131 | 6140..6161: 1.1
